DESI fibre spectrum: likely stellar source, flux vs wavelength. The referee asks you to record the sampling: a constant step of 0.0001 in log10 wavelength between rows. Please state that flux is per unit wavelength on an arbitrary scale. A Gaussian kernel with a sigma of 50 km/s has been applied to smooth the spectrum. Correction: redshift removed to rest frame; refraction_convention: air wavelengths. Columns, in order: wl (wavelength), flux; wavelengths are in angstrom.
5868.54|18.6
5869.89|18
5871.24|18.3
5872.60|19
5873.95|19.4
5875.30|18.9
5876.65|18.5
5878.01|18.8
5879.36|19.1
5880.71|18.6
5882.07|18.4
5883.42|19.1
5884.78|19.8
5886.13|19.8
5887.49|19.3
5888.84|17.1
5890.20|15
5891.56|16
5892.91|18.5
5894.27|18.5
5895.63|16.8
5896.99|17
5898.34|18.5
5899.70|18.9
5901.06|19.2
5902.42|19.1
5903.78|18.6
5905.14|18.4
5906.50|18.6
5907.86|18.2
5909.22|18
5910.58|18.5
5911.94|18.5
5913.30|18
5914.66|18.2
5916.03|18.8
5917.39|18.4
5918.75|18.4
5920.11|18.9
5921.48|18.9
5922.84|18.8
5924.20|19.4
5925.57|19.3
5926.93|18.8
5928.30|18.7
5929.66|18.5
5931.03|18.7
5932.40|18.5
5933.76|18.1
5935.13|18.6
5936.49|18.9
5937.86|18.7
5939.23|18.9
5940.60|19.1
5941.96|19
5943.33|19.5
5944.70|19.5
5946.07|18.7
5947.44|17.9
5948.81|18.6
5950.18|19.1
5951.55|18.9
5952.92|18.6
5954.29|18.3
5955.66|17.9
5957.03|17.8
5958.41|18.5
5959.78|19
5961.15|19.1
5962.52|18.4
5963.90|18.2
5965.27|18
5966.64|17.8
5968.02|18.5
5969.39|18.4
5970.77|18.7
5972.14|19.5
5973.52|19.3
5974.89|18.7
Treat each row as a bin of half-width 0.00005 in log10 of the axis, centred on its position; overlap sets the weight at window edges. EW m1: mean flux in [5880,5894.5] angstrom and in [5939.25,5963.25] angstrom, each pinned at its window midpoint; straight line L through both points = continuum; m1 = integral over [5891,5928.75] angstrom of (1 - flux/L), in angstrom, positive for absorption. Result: -0.1 angstrom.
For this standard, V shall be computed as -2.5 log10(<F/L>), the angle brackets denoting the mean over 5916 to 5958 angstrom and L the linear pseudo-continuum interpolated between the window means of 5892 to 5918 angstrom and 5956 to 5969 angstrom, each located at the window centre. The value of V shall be -0.022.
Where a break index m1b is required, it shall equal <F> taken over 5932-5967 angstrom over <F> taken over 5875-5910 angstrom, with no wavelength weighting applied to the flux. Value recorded 1.02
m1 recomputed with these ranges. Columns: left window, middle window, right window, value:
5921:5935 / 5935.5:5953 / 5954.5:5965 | -0.3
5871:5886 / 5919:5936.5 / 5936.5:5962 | 0.0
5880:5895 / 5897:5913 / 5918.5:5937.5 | -0.1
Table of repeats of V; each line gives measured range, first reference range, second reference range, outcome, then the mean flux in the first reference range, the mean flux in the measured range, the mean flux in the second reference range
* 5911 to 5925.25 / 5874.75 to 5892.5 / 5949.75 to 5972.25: -0.01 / 18.3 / 18.6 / 18.5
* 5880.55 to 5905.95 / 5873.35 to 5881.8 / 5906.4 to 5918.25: 0.02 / 18.9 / 18.2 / 18.3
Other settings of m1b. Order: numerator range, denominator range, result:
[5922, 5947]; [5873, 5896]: 1.03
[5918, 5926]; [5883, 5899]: 1.06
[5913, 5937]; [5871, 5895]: 1.01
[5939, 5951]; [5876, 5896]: 1.04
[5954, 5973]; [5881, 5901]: 1.02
